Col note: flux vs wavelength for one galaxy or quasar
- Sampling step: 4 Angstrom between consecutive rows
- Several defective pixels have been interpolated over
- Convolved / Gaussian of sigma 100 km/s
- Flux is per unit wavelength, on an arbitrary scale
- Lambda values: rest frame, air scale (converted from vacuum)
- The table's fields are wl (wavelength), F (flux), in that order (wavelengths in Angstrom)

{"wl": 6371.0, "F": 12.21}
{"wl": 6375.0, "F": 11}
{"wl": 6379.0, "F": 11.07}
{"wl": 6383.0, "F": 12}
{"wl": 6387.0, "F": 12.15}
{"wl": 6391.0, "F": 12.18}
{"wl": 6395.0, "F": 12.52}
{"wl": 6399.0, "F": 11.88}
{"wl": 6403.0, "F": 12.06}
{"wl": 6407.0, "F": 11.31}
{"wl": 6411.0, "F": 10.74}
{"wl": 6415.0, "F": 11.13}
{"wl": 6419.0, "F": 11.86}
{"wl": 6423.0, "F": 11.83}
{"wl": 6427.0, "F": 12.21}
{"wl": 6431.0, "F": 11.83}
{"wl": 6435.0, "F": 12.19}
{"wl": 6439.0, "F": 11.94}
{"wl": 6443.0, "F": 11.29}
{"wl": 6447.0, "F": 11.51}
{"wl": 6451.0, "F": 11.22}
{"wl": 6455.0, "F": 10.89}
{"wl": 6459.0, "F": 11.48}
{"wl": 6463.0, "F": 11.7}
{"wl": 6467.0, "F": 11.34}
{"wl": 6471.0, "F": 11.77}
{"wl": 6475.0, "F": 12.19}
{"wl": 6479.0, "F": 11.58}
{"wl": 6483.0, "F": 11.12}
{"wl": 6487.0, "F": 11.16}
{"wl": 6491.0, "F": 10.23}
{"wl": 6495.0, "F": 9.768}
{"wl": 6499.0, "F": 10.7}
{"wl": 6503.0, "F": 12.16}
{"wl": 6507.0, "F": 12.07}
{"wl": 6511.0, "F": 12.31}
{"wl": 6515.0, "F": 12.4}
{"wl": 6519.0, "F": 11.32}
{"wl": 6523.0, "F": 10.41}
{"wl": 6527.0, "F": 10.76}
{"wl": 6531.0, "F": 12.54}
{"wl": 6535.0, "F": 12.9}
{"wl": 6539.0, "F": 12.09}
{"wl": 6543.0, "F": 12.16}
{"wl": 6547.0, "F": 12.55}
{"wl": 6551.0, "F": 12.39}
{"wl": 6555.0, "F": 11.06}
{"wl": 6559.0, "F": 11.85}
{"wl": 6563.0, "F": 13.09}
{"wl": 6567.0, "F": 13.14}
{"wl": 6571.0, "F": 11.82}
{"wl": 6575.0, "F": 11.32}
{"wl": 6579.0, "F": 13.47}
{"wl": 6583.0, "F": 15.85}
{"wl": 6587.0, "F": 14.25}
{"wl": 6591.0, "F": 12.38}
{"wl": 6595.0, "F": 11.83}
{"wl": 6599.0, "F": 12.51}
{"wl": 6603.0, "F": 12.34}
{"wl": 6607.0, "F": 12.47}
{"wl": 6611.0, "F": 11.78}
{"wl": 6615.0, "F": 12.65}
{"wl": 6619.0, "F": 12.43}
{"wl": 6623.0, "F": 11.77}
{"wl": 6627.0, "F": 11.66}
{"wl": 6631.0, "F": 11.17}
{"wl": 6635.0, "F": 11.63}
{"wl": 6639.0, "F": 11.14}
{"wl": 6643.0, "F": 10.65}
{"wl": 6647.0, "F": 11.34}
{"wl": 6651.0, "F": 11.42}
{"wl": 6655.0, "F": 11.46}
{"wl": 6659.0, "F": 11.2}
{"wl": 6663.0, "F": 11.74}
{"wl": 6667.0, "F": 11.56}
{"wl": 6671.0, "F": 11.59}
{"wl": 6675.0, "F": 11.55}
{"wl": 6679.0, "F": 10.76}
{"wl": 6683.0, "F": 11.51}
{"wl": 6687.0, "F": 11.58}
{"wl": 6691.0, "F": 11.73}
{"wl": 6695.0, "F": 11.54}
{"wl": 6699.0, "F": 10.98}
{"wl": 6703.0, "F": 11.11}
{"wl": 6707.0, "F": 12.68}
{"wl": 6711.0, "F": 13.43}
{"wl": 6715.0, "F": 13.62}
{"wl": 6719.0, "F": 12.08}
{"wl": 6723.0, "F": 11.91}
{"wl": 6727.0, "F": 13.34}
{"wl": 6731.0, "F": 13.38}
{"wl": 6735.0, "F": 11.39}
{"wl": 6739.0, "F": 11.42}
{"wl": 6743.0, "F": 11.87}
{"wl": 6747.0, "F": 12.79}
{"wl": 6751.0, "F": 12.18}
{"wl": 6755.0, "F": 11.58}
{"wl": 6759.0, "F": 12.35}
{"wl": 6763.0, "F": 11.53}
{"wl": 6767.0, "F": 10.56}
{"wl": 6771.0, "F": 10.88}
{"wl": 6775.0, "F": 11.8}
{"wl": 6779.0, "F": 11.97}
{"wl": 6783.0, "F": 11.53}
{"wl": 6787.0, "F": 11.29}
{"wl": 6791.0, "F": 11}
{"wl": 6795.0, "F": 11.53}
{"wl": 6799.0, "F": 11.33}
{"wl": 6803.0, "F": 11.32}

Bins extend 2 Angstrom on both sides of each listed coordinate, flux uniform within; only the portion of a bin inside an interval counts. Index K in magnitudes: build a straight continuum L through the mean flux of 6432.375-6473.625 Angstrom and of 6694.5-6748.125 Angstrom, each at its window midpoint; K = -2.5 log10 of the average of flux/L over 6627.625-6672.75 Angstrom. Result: 0.066 mag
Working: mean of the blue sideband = 11.5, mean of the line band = 11.4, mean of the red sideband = 12.3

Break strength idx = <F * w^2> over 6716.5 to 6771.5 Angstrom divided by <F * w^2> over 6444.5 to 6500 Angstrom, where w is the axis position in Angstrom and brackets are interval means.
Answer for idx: 1.16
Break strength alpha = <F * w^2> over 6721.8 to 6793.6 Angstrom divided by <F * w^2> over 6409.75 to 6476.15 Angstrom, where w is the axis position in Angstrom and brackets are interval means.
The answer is 1.1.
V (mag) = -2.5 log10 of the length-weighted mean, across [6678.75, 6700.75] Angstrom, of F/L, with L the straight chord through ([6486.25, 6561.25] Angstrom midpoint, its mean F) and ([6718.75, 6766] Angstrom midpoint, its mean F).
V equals 0.056 mag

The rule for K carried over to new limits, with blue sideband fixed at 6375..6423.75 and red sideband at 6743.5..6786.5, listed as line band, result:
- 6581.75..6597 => -0.15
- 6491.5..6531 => 0.03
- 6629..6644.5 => 0.05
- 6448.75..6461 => 0.05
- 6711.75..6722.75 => -0.09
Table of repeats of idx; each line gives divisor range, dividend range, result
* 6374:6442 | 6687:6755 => 1.14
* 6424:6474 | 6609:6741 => 1.09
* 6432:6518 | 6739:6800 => 1.11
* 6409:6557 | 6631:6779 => 1.08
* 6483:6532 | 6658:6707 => 1.07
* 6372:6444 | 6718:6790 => 1.12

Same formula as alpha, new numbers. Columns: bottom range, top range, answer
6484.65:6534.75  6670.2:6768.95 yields 1.12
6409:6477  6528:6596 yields 1.13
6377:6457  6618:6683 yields 1.05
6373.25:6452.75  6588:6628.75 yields 1.11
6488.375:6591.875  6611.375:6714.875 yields 1.00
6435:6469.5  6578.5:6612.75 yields 1.18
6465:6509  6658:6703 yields 1.07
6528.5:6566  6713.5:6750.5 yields 1.07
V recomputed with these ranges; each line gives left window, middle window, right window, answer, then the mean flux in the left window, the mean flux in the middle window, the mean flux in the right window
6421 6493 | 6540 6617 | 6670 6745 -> -0.07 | 11.5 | 12.6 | 12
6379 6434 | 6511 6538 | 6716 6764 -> 0.01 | 11.8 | 11.8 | 12.2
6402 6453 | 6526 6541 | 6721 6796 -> -0.04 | 11.6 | 12.2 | 11.8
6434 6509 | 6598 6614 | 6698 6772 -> -0.05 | 11.4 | 12.3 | 12.1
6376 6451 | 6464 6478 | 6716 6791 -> 0.00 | 11.7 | 11.7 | 11.9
